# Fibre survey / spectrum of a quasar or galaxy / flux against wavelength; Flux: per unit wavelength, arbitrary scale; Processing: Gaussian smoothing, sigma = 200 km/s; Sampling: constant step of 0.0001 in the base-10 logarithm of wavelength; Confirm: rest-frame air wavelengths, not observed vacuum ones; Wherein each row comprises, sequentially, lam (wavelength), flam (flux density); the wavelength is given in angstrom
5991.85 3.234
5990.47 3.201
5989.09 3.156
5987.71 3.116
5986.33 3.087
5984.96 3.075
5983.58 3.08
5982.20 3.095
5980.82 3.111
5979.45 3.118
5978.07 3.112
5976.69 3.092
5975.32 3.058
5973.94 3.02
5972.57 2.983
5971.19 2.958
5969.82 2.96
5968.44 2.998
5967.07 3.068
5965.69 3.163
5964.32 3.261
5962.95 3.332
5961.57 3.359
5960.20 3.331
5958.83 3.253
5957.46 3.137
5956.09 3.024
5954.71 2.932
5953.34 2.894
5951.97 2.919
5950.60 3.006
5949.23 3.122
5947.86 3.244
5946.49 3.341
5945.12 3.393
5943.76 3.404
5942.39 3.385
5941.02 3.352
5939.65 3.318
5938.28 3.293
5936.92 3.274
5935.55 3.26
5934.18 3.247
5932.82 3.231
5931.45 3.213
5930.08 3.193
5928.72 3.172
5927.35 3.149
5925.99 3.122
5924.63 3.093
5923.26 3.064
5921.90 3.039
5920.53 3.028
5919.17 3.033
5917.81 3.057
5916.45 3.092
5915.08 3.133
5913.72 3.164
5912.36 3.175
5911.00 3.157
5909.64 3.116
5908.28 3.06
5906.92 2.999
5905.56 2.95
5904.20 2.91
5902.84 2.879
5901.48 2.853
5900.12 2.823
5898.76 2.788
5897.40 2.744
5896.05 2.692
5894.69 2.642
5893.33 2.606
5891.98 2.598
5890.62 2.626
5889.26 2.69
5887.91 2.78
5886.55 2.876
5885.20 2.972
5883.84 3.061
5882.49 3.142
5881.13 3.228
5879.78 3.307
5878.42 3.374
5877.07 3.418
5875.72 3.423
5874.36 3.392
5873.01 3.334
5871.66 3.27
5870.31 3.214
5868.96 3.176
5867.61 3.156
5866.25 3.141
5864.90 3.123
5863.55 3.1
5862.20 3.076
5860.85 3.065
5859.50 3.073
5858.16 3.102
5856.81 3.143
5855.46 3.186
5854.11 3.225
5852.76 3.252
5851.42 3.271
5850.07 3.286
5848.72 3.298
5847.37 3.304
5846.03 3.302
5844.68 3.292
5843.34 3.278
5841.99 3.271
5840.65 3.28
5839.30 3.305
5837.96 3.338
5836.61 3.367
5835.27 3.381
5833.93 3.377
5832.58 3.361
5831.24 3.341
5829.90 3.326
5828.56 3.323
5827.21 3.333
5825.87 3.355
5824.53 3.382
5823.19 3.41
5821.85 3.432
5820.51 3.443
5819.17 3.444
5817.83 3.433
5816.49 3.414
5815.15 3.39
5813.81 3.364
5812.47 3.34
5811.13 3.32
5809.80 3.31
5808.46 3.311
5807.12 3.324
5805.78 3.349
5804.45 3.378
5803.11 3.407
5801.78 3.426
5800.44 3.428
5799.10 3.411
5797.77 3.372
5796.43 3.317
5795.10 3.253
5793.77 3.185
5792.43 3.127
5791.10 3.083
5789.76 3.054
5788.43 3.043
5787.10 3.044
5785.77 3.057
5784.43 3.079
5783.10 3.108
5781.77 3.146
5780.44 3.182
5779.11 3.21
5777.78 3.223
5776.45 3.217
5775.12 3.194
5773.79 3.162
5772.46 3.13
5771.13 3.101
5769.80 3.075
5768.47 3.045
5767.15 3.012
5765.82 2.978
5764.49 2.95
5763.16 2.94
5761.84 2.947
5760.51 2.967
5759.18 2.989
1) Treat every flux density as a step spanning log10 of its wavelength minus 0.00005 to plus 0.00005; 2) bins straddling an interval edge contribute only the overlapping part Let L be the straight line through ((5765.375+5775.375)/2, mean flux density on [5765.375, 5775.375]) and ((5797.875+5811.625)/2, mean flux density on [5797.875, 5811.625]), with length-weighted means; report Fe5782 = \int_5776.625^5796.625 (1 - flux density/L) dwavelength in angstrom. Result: 0.5 angstrom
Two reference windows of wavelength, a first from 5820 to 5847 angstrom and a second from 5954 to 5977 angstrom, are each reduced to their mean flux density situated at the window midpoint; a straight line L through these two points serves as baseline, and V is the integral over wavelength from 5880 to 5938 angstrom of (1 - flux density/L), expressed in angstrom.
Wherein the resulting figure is 3.8 angstrom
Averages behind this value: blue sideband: 3.34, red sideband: 3.11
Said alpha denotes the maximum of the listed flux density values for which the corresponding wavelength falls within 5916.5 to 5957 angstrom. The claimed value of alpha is 3.404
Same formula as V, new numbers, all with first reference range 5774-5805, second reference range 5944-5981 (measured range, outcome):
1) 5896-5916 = 1.1 angstrom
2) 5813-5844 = -1.6 angstrom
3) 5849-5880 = -0.5 angstrom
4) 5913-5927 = 0.3 angstrom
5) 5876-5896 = 1.3 angstrom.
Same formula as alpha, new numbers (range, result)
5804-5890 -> 3.444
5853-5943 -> 3.423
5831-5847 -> 3.381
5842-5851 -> 3.304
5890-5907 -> 2.999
